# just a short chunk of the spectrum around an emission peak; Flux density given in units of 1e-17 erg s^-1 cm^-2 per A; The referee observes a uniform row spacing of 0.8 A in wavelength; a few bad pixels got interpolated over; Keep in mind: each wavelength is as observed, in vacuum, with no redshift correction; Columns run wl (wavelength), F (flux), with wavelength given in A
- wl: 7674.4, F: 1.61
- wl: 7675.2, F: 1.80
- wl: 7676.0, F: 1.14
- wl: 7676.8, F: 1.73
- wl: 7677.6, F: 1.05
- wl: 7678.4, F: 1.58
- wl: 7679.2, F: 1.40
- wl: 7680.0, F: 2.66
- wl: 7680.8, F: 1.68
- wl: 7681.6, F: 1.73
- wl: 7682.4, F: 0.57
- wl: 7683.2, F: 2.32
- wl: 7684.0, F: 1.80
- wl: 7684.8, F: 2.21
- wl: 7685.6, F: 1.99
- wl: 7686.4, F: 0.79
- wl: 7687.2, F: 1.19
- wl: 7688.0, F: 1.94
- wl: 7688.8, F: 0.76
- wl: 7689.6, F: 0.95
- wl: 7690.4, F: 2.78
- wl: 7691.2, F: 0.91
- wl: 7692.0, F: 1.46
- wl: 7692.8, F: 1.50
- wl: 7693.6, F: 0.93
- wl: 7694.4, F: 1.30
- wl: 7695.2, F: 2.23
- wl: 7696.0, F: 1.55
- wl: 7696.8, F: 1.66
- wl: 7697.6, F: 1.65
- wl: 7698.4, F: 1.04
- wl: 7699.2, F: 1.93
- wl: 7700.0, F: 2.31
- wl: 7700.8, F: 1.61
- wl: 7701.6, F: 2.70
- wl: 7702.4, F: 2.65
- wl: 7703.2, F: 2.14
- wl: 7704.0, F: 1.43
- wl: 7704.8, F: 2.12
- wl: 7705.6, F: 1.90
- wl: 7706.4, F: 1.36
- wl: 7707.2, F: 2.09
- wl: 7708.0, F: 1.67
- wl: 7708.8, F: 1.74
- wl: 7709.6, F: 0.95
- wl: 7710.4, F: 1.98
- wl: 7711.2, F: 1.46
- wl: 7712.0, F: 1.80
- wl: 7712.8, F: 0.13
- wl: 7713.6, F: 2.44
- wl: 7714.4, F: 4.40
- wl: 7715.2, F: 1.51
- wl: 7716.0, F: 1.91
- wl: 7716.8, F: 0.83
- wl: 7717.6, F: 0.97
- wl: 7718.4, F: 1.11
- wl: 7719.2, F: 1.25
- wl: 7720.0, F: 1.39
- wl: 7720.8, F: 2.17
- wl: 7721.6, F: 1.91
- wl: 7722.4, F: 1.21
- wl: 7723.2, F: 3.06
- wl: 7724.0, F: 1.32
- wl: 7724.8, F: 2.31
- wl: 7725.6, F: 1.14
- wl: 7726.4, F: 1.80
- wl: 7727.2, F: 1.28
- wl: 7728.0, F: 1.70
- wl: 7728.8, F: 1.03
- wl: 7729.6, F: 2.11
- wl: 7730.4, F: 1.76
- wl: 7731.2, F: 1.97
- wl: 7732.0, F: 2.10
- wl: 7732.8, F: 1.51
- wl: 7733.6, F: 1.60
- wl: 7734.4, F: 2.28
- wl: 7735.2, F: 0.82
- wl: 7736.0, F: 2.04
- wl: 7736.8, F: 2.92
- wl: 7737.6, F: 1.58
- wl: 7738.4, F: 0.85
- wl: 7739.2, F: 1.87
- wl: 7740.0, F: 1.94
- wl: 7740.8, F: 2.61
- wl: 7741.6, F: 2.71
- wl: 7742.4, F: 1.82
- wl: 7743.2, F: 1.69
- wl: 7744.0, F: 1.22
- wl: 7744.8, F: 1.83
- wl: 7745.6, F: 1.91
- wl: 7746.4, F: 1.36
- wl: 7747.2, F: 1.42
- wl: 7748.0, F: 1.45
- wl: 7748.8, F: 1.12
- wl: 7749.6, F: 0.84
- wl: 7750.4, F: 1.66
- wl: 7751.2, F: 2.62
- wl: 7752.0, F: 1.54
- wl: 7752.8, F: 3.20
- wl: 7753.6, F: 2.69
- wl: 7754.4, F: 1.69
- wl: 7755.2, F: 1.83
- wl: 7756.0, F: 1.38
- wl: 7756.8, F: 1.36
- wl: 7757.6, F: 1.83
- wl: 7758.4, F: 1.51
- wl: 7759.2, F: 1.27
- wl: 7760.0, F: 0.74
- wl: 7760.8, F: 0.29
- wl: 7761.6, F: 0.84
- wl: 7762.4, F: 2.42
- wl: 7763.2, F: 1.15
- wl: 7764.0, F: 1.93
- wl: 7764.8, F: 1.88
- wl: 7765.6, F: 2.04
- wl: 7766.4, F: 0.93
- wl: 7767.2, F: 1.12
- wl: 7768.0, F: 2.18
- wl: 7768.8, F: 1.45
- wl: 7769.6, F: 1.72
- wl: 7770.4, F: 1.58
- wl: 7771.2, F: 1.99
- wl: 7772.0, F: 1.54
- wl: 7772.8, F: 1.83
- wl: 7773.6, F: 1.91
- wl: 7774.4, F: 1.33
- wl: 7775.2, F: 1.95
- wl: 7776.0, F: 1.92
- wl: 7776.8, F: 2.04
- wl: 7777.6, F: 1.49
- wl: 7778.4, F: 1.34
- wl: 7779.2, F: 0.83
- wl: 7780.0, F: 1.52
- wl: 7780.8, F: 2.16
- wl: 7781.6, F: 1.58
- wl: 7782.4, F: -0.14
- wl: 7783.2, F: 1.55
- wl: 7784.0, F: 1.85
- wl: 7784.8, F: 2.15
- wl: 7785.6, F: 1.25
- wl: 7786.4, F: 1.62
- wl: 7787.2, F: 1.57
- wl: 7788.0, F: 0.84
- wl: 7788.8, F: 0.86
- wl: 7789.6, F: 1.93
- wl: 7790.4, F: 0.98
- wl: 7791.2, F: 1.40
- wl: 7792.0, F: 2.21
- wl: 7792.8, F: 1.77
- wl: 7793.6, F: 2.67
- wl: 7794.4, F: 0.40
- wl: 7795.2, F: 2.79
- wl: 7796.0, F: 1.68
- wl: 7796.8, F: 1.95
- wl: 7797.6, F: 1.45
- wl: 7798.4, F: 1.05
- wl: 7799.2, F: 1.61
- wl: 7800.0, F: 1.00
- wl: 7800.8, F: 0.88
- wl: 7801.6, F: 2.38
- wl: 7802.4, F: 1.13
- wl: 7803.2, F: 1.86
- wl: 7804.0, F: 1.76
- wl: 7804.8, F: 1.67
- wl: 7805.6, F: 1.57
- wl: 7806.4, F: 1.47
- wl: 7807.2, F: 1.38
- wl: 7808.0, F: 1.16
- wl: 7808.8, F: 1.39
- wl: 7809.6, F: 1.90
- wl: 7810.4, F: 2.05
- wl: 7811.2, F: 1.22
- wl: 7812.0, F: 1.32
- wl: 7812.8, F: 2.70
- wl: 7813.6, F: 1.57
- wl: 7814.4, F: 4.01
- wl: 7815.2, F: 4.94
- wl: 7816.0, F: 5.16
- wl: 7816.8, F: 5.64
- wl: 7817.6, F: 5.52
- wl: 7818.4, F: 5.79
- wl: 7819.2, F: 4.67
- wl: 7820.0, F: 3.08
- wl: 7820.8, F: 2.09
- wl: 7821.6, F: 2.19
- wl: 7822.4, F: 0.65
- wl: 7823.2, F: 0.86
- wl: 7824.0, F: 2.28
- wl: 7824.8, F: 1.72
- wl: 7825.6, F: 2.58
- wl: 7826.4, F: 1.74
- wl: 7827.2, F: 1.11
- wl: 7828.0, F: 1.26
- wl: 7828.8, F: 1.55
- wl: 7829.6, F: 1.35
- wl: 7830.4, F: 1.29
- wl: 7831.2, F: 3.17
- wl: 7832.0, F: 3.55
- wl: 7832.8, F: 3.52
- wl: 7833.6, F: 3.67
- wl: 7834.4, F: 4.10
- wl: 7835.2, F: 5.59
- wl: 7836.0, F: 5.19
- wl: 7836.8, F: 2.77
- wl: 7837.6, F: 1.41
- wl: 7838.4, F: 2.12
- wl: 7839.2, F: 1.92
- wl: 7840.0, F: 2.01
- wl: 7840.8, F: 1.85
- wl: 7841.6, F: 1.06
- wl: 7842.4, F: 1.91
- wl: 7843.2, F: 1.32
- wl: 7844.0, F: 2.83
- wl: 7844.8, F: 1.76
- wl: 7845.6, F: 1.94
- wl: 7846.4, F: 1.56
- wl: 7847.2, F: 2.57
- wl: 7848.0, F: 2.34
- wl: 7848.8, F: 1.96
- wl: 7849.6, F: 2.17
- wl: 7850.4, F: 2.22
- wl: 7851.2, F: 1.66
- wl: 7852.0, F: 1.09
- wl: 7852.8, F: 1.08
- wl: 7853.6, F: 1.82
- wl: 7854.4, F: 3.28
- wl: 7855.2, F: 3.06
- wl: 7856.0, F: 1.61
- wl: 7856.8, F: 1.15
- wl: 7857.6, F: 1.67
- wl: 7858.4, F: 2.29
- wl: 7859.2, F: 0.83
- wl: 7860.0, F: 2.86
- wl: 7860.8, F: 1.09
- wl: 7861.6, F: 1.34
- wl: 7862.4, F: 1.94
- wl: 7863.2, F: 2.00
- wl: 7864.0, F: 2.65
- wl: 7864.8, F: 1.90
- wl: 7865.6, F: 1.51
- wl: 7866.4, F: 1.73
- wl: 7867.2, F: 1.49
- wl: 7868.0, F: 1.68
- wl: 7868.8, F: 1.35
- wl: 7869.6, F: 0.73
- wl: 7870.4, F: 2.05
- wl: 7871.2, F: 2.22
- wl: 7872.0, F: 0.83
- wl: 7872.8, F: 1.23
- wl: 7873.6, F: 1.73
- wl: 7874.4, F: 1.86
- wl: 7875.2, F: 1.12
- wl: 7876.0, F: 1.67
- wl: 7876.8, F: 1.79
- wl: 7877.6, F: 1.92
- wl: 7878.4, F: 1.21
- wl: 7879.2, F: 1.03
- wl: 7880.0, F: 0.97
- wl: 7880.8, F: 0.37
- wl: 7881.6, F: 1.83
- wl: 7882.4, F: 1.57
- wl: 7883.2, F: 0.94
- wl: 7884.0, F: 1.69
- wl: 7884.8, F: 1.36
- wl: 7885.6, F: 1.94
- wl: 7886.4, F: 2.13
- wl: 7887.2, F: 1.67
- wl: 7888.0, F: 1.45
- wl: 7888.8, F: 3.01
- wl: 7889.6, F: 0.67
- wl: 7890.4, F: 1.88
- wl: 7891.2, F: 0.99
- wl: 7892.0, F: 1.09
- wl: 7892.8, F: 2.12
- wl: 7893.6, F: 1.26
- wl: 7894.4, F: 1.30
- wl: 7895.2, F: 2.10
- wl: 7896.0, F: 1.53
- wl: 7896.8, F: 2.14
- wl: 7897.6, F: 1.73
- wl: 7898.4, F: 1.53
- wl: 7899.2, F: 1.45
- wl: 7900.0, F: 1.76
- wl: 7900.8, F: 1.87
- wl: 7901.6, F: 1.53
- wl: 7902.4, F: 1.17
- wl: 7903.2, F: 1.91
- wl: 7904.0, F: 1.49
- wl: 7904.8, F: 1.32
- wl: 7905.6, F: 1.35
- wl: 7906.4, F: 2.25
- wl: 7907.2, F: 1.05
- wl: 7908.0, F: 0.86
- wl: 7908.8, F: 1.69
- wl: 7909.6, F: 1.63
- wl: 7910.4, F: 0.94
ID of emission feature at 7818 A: [S II]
